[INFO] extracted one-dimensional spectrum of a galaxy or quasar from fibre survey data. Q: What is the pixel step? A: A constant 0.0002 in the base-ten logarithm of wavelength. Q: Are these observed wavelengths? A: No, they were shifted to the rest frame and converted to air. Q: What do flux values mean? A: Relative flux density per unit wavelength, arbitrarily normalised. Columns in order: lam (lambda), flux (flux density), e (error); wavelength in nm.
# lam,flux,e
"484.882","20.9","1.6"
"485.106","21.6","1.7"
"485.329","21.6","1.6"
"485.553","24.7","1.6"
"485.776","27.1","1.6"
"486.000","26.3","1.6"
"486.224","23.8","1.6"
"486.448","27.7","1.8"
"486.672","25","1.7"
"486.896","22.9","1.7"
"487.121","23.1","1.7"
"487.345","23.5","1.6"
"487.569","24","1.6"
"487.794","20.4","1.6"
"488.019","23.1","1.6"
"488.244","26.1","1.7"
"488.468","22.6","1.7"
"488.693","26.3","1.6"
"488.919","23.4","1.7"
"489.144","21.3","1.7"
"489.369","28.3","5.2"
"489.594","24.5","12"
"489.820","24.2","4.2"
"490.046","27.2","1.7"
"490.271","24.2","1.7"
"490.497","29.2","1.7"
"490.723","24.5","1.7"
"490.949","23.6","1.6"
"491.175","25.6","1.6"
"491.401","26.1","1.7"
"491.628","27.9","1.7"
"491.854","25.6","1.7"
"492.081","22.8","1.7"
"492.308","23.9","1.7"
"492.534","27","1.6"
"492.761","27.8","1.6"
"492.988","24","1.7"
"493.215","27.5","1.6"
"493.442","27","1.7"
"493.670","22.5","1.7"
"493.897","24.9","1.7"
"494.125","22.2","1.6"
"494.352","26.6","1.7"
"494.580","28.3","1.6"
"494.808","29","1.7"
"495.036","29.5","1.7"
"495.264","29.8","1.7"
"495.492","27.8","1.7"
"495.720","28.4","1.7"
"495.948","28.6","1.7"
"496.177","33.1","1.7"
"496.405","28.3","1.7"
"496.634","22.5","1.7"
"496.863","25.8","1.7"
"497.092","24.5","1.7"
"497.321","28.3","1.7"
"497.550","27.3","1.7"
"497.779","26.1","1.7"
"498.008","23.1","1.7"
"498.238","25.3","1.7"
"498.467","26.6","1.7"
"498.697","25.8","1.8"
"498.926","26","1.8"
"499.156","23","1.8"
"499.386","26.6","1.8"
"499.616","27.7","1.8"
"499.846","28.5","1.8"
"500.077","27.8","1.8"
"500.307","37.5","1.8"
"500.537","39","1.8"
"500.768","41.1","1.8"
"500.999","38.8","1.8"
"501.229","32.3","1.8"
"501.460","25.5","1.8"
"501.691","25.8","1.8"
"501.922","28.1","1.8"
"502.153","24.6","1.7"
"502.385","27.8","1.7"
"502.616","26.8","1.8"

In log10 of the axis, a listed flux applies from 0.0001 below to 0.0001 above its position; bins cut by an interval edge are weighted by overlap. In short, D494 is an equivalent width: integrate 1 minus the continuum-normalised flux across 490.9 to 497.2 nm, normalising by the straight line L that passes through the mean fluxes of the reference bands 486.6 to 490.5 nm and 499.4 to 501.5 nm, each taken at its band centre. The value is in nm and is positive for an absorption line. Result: 0.41 nm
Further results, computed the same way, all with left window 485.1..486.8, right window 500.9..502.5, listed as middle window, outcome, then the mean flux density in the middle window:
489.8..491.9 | 0.02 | 25.9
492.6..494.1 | 0.07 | 25.4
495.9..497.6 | 0.02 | 27.2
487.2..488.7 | 0.11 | 23.5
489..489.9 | 0.04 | 24.6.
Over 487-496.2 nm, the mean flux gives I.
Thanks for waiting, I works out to 25.7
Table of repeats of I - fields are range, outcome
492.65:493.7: 26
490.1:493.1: 25.6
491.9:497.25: 26.6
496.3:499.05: 25.8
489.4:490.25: 25.5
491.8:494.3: 25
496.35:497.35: 25.5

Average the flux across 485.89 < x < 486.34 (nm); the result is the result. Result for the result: 25.1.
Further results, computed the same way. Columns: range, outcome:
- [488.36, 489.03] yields 24.1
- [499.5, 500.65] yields 32.1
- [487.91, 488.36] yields 24.6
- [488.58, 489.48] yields 24.8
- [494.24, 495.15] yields 28.3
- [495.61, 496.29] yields 30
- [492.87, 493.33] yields 25.8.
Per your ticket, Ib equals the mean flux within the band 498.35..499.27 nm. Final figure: 25.4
